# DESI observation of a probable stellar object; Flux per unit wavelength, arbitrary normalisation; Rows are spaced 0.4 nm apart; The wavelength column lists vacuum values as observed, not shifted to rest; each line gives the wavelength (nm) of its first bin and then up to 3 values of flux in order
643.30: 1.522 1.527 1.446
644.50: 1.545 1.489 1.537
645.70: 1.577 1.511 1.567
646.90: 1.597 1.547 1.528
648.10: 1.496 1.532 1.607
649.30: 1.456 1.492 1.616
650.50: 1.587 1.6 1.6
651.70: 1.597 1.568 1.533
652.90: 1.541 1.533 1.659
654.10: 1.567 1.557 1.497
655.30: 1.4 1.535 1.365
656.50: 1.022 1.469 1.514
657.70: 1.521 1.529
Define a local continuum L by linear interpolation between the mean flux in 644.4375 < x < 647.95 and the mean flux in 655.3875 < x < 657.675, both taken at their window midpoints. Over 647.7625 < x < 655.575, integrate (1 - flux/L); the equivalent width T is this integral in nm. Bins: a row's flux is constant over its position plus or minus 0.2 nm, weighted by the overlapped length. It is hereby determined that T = -0.46 nm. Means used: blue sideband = 1.54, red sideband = 1.39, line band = 1.55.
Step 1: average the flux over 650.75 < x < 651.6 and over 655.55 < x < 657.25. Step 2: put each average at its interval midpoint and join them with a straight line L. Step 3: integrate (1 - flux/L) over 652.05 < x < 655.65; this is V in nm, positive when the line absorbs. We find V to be -0.15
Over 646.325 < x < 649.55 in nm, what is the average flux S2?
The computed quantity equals 1.54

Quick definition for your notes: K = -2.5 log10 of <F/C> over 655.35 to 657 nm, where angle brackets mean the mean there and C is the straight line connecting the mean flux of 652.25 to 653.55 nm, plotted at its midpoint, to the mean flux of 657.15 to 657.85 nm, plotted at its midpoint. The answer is 0.14 mag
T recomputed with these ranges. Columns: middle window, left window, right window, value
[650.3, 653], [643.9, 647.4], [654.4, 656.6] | -0.22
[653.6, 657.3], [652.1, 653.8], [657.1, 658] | 0.21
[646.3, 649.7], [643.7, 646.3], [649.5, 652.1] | 0.03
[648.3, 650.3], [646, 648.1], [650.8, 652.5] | 0.03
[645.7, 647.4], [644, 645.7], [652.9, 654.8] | -0.04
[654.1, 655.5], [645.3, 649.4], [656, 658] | -0.07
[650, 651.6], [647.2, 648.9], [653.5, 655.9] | -0.07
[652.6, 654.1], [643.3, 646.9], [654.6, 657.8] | -0.13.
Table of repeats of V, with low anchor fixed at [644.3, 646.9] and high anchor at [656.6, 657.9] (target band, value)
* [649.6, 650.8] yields -0.050 nm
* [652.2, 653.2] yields -0.030 nm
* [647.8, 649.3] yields -0.009 nm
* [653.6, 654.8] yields -0.078 nm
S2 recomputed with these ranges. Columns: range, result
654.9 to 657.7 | 1.4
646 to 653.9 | 1.56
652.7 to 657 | 1.47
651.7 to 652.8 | 1.56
